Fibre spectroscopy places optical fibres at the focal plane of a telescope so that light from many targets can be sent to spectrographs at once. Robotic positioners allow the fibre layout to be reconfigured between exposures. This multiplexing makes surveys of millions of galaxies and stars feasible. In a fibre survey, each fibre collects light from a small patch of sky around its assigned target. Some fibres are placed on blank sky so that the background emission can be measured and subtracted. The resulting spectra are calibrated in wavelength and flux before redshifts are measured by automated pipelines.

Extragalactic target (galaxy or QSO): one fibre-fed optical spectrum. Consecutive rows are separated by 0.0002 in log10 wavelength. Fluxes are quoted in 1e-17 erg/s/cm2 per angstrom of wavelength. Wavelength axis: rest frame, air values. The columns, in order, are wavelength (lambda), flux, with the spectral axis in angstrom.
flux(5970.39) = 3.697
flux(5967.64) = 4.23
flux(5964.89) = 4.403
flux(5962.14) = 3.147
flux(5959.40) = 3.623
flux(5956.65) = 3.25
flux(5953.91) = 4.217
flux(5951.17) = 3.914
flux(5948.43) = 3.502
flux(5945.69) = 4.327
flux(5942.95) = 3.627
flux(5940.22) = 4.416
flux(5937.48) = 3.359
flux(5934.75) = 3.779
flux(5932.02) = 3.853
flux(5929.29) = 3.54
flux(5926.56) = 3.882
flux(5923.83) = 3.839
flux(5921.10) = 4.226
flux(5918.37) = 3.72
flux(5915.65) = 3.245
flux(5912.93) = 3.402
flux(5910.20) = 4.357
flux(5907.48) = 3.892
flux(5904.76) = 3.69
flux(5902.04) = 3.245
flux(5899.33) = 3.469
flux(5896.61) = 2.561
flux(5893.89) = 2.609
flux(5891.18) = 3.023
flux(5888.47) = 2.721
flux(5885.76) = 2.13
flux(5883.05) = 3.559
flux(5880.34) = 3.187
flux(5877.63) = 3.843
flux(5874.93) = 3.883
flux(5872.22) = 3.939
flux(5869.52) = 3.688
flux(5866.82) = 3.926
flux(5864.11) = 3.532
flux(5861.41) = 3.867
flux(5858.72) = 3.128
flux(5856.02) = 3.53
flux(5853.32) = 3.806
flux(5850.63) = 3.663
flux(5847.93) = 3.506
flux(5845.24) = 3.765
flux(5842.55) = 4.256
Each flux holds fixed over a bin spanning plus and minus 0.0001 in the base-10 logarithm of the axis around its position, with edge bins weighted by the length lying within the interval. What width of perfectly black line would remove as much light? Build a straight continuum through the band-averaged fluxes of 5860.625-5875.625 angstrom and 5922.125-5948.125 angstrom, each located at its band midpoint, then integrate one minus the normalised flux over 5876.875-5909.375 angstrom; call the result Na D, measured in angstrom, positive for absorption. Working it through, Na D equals 5.5 angstrom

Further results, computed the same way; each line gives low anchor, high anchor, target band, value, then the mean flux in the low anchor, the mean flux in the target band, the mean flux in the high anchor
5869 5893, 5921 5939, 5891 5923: 0.68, 3.3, 3.48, 3.76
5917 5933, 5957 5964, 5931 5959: -1.60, 3.84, 3.82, 3.43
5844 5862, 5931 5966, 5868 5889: 1.45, 3.6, 3.4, 3.8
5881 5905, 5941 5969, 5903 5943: -4.77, 2.97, 3.79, 3.84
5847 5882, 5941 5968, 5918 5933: -0.33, 3.65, 3.85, 3.82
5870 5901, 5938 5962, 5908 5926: -1.63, 3.19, 3.81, 3.81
